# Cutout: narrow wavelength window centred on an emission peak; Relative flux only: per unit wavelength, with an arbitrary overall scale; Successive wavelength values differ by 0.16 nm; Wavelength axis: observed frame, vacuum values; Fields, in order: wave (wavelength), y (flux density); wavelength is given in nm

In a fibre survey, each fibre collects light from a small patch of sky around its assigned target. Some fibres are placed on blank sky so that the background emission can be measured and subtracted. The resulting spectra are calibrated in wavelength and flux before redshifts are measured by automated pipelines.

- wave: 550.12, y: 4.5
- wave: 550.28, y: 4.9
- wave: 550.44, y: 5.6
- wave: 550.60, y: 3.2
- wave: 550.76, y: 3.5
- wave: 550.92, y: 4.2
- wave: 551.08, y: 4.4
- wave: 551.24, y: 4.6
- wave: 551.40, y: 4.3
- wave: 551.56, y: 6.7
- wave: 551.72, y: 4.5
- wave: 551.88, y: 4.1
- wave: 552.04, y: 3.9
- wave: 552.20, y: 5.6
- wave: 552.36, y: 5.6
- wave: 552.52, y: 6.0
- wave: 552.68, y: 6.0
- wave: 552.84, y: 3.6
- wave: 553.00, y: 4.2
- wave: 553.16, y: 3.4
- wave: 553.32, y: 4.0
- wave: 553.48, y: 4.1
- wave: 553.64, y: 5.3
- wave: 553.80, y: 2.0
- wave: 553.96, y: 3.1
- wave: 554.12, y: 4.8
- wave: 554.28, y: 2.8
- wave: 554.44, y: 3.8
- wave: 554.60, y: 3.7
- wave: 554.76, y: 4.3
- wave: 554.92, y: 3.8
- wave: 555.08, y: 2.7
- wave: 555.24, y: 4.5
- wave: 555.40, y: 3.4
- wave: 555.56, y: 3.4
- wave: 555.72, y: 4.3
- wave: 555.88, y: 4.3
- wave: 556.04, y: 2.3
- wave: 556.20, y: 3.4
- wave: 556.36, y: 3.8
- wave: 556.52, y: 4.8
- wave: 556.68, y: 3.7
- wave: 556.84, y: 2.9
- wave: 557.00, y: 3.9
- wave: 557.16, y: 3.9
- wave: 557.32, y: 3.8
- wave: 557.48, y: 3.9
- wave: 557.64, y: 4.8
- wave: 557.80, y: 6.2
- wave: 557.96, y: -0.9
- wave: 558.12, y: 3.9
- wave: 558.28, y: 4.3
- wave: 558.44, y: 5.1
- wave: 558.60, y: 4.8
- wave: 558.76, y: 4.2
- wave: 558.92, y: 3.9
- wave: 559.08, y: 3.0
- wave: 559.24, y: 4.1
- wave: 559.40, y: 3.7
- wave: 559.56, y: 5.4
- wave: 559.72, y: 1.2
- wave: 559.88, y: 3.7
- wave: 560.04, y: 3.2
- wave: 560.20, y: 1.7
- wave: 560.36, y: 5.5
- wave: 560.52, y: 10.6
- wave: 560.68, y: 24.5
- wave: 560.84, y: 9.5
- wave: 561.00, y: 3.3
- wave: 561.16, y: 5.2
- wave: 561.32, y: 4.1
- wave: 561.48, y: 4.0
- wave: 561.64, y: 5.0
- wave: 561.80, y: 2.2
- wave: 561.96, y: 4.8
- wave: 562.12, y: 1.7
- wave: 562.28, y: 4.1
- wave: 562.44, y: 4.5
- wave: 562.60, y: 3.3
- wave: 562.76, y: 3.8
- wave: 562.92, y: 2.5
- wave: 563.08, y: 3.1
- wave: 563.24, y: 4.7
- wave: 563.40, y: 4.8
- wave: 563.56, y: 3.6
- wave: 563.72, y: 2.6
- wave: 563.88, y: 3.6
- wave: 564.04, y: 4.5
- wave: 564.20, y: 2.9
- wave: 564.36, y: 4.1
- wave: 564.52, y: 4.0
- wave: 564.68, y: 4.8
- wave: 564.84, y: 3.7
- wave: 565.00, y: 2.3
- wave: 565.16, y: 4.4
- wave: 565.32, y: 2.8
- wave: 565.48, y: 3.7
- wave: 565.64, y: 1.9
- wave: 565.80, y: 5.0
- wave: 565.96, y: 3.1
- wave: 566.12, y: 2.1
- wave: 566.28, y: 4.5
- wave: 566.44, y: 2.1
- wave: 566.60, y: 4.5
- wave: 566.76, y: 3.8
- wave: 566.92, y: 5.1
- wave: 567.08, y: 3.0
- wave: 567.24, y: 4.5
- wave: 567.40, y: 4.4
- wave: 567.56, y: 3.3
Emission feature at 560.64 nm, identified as Hbeta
